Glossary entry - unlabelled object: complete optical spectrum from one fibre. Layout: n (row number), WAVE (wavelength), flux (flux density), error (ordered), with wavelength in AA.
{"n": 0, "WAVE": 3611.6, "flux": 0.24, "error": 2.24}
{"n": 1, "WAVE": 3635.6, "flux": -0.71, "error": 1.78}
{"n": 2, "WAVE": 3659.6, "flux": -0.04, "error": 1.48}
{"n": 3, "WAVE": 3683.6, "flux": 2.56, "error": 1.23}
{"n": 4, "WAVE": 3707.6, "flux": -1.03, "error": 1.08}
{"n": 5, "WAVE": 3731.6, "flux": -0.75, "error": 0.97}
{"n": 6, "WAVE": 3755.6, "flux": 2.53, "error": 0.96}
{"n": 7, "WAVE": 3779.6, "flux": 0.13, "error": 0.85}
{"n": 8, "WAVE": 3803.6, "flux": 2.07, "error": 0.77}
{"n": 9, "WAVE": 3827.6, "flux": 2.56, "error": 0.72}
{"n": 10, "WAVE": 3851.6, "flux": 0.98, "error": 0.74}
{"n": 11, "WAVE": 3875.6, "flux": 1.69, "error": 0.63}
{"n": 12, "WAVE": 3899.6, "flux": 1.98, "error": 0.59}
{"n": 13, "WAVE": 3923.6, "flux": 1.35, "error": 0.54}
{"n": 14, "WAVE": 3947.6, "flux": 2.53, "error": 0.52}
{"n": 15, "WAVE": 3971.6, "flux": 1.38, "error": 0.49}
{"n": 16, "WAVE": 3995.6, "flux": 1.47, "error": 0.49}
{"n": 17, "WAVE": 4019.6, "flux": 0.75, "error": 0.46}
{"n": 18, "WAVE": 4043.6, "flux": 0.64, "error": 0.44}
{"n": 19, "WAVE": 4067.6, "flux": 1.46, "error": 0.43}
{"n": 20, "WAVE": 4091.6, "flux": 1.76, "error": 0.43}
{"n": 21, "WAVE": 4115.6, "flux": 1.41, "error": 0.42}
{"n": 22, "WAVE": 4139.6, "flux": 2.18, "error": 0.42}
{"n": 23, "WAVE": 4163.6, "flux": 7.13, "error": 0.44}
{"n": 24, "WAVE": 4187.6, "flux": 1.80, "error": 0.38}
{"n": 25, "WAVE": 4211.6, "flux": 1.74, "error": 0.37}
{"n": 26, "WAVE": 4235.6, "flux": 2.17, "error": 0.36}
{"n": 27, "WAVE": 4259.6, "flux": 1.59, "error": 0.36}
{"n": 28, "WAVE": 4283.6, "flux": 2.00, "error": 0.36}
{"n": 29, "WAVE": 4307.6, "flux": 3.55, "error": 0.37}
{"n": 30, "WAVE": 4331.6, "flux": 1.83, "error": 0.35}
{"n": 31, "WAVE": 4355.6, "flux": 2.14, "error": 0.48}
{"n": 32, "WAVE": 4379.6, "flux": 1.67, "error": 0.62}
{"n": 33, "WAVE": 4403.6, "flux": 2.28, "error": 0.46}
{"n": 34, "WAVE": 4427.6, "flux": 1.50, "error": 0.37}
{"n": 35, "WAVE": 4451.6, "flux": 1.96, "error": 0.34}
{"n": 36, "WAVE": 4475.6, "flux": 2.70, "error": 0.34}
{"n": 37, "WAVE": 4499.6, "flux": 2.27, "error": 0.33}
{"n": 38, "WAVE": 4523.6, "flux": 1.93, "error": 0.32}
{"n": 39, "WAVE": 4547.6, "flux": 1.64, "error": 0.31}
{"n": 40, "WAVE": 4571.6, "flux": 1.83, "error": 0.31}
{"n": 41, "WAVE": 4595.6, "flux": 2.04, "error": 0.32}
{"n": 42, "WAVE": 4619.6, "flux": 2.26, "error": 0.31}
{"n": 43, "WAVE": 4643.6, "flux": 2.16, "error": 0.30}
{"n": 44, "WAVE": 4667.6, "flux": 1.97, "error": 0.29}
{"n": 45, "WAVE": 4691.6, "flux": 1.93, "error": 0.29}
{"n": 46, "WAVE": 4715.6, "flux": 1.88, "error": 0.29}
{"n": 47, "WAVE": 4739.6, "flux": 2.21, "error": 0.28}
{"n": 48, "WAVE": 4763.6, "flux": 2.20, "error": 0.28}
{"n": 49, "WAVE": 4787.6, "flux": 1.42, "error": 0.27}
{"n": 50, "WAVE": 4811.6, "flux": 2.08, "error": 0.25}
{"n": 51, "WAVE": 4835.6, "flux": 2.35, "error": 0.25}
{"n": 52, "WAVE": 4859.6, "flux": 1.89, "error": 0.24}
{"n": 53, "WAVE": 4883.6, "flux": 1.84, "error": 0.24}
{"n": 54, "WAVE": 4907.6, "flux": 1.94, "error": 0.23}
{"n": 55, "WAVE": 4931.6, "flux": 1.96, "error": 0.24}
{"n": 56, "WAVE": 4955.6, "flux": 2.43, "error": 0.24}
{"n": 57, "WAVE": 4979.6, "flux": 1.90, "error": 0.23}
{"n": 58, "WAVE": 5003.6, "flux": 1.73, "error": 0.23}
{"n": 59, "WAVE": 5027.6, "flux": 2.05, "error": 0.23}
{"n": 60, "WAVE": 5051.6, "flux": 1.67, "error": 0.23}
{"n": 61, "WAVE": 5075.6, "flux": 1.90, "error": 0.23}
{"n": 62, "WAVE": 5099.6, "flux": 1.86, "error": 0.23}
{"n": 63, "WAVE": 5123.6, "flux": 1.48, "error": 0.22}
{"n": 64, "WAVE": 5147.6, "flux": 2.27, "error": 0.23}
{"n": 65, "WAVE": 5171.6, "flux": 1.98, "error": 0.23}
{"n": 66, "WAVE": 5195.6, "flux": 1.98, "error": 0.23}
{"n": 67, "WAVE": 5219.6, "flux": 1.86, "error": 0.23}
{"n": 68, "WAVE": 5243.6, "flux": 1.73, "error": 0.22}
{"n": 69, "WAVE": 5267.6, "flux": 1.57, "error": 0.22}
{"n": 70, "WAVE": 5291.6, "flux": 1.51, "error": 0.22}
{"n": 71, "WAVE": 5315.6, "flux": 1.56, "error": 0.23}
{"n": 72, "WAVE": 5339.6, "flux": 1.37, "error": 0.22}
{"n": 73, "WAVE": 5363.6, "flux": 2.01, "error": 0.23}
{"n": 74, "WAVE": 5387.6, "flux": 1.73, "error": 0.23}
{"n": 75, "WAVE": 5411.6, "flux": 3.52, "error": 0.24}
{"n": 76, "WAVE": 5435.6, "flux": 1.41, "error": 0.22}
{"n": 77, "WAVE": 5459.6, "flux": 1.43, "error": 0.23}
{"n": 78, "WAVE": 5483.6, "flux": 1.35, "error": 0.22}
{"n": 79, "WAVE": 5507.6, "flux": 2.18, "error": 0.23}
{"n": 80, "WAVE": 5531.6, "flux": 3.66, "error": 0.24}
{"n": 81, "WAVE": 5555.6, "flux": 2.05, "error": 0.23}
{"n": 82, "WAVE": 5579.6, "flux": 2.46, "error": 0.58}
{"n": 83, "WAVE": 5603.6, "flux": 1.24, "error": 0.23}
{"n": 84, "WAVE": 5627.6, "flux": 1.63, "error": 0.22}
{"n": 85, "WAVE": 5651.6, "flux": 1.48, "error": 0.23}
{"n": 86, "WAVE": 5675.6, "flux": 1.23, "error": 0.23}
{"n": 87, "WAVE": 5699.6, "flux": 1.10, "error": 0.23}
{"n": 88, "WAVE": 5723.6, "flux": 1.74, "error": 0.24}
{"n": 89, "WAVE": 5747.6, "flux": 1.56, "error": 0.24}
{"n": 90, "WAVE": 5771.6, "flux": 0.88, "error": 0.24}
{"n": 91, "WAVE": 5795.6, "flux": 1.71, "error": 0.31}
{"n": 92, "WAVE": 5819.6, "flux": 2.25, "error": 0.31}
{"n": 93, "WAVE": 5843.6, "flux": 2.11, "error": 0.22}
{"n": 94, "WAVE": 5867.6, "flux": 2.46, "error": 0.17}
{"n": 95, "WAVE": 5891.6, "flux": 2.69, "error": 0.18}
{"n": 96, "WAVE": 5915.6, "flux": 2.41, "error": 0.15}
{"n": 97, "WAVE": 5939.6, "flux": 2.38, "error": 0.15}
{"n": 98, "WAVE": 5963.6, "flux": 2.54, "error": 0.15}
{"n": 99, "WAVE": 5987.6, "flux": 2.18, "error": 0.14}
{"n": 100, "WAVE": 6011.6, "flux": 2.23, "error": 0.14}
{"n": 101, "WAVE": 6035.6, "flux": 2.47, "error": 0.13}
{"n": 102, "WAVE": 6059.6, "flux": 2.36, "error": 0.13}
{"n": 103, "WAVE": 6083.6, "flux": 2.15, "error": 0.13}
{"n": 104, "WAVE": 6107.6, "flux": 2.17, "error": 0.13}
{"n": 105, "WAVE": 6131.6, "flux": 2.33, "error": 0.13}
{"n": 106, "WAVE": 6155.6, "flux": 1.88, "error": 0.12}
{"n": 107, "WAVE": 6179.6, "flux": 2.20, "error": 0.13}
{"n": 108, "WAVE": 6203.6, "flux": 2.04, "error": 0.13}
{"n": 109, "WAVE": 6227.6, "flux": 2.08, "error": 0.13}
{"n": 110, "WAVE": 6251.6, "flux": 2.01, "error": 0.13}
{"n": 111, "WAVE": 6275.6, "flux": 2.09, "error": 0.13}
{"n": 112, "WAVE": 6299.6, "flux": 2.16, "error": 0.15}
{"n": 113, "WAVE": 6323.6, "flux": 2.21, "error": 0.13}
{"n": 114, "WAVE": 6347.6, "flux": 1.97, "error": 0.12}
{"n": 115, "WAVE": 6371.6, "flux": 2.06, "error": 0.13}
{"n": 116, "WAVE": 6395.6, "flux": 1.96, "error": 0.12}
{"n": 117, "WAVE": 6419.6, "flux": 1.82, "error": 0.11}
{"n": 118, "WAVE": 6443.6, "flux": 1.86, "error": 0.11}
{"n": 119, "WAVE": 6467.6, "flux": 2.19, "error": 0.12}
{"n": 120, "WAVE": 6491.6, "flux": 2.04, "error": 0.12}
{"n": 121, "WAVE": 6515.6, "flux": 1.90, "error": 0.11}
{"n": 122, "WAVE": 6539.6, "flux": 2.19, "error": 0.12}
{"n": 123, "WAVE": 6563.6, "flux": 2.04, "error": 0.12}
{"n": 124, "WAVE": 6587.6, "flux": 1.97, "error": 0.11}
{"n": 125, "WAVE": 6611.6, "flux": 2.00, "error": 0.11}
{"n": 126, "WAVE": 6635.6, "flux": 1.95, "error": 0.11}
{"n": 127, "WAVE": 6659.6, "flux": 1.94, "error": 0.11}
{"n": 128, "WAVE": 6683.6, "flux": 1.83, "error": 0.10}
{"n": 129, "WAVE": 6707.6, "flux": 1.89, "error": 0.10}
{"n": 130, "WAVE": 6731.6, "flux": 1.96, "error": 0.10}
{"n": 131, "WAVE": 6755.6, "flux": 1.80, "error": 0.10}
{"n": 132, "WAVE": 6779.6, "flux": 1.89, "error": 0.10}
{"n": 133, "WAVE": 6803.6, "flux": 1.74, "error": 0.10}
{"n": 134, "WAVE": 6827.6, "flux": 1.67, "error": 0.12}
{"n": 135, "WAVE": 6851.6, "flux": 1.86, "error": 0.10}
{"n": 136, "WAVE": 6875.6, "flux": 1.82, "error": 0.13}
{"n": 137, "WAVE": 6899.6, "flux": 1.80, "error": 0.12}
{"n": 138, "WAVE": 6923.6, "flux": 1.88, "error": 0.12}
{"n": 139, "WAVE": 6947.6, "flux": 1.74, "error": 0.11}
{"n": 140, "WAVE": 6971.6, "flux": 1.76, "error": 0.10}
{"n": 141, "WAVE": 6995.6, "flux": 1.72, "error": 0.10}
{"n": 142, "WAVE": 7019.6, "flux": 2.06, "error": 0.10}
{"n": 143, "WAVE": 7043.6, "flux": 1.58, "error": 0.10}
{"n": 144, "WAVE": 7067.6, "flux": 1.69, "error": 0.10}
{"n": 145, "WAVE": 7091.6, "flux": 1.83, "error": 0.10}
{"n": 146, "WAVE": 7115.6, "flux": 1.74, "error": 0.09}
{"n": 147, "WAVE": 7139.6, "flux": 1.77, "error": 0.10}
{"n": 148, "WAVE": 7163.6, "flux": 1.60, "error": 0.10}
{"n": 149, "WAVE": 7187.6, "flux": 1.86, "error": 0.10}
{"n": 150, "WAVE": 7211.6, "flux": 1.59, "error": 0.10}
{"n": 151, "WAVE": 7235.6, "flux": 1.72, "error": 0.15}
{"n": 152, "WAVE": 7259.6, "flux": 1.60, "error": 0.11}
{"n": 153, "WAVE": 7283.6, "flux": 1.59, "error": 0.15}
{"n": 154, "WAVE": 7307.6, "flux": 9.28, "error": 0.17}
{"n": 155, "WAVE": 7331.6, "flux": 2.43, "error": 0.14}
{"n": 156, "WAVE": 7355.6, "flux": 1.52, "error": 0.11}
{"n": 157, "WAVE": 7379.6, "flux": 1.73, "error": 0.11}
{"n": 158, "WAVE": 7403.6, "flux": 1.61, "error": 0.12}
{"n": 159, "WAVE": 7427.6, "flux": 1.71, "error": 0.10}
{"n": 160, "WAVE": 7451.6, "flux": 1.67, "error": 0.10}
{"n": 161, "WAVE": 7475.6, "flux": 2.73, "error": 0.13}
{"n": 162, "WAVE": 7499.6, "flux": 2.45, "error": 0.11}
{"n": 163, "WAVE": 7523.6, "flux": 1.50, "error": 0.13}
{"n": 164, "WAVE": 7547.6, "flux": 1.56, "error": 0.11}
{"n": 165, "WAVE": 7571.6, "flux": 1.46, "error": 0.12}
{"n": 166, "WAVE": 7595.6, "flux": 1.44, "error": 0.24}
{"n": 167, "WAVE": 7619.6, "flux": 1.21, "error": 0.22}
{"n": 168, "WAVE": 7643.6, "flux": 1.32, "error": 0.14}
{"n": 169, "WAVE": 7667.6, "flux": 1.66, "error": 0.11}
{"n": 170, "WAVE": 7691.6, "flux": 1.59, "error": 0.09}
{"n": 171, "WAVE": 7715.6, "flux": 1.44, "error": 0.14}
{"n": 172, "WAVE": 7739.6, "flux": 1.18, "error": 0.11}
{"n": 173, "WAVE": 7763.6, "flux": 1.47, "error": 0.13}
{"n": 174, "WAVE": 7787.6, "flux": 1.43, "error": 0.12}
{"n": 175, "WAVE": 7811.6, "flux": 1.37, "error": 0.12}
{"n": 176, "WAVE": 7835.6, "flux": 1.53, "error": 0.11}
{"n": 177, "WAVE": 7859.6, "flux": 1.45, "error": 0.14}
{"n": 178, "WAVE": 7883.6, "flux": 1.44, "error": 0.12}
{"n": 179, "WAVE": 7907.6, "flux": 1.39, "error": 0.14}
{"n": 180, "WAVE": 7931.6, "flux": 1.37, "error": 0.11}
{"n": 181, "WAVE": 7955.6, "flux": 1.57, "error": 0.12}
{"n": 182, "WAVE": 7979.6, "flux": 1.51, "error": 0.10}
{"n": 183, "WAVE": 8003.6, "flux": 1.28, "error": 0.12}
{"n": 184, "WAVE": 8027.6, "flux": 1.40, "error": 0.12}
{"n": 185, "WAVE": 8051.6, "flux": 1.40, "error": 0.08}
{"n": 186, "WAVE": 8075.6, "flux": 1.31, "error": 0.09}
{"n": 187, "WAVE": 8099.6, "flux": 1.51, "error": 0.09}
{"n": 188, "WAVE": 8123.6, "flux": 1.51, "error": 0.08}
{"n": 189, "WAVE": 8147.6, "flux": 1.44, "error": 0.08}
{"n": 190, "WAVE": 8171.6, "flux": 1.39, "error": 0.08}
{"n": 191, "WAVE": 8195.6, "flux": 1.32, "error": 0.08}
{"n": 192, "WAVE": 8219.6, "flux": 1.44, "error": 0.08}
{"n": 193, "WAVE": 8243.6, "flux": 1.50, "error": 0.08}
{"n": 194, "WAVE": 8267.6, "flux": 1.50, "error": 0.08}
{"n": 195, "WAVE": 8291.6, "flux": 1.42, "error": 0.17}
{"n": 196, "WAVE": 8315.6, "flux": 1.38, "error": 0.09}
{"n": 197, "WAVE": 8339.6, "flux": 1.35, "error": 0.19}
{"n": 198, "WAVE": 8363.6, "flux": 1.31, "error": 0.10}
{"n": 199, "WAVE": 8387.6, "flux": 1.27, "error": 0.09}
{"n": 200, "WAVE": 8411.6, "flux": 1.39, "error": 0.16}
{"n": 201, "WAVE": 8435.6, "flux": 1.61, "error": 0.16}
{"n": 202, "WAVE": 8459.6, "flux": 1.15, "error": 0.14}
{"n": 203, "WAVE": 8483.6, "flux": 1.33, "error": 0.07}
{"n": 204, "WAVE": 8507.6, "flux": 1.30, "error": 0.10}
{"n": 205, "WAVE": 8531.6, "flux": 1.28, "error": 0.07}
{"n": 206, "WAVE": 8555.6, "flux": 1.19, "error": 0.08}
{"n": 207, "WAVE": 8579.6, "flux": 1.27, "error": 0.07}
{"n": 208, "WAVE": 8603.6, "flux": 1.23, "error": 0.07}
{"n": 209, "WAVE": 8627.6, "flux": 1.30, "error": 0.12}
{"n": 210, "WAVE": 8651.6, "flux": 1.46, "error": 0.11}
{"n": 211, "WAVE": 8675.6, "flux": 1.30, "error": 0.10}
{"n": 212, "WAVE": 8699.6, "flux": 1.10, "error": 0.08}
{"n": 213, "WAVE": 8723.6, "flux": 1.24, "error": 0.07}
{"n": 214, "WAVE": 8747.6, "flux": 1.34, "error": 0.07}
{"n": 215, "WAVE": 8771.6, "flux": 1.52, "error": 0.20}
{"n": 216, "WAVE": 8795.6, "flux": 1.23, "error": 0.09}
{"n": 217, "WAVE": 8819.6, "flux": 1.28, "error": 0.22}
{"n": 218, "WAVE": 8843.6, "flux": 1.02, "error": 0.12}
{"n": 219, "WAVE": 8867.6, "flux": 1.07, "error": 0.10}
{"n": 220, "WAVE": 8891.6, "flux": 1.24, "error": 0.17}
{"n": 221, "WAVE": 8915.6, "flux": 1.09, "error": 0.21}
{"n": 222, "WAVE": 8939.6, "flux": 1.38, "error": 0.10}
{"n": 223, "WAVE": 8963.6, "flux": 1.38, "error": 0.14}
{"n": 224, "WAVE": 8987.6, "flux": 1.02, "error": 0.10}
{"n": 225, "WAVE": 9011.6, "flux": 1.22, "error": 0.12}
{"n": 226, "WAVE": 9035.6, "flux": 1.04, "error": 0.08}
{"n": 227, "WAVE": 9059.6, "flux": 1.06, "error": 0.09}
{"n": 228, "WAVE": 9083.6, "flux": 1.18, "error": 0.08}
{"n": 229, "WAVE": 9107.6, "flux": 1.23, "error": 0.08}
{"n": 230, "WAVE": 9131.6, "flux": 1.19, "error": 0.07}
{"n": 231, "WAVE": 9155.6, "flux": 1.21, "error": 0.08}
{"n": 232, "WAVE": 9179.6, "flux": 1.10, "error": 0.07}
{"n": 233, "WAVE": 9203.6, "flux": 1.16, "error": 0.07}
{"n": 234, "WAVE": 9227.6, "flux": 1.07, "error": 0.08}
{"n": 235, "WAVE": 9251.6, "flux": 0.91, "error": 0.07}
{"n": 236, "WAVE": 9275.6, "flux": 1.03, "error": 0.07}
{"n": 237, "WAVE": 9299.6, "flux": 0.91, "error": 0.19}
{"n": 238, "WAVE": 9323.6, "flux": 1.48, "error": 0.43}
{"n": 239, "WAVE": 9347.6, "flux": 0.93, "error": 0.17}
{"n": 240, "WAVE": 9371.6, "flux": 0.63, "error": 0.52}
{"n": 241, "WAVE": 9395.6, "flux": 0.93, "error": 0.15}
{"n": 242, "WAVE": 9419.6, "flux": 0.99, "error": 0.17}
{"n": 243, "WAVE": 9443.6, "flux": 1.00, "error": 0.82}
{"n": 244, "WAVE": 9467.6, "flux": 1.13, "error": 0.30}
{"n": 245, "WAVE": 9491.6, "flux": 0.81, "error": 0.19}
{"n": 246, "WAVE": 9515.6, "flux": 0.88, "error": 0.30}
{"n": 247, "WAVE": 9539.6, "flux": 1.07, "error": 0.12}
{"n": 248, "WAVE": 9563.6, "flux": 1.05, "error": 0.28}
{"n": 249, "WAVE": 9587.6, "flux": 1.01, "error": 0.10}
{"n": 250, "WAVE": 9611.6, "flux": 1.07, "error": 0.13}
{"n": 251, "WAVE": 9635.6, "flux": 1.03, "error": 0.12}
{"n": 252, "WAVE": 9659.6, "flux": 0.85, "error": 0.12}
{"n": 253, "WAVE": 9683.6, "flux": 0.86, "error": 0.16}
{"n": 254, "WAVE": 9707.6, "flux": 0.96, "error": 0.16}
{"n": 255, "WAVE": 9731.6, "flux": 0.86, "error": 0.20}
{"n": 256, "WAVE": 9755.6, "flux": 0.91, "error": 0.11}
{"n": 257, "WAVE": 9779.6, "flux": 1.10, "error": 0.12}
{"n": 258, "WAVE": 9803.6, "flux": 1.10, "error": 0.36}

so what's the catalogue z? 0.114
